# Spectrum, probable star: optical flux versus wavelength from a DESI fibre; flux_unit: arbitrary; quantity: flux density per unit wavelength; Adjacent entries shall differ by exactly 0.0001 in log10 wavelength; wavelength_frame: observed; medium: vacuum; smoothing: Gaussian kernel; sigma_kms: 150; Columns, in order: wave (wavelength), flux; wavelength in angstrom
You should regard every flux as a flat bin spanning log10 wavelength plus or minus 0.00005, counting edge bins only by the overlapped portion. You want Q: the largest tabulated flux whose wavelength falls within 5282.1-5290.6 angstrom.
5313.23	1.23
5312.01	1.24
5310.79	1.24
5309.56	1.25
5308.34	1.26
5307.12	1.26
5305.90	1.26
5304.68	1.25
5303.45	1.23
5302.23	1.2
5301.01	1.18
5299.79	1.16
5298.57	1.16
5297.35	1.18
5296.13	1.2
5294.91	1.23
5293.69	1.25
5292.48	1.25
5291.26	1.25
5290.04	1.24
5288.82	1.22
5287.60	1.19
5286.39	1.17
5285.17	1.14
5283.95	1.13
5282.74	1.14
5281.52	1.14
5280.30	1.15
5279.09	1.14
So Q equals 1.24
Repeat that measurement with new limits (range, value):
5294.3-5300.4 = 1.23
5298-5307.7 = 1.26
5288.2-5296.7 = 1.25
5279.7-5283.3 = 1.15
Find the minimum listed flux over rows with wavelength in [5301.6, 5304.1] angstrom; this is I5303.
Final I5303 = 1.2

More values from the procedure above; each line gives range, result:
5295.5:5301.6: 1.16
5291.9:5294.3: 1.25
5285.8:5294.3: 1.17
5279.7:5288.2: 1.13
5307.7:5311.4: 1.24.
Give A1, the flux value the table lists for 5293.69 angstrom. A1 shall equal 1.25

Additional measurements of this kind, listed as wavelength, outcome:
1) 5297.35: 1.18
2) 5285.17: 1.14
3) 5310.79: 1.24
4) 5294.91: 1.23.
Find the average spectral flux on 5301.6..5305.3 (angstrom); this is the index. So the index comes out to 1.22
